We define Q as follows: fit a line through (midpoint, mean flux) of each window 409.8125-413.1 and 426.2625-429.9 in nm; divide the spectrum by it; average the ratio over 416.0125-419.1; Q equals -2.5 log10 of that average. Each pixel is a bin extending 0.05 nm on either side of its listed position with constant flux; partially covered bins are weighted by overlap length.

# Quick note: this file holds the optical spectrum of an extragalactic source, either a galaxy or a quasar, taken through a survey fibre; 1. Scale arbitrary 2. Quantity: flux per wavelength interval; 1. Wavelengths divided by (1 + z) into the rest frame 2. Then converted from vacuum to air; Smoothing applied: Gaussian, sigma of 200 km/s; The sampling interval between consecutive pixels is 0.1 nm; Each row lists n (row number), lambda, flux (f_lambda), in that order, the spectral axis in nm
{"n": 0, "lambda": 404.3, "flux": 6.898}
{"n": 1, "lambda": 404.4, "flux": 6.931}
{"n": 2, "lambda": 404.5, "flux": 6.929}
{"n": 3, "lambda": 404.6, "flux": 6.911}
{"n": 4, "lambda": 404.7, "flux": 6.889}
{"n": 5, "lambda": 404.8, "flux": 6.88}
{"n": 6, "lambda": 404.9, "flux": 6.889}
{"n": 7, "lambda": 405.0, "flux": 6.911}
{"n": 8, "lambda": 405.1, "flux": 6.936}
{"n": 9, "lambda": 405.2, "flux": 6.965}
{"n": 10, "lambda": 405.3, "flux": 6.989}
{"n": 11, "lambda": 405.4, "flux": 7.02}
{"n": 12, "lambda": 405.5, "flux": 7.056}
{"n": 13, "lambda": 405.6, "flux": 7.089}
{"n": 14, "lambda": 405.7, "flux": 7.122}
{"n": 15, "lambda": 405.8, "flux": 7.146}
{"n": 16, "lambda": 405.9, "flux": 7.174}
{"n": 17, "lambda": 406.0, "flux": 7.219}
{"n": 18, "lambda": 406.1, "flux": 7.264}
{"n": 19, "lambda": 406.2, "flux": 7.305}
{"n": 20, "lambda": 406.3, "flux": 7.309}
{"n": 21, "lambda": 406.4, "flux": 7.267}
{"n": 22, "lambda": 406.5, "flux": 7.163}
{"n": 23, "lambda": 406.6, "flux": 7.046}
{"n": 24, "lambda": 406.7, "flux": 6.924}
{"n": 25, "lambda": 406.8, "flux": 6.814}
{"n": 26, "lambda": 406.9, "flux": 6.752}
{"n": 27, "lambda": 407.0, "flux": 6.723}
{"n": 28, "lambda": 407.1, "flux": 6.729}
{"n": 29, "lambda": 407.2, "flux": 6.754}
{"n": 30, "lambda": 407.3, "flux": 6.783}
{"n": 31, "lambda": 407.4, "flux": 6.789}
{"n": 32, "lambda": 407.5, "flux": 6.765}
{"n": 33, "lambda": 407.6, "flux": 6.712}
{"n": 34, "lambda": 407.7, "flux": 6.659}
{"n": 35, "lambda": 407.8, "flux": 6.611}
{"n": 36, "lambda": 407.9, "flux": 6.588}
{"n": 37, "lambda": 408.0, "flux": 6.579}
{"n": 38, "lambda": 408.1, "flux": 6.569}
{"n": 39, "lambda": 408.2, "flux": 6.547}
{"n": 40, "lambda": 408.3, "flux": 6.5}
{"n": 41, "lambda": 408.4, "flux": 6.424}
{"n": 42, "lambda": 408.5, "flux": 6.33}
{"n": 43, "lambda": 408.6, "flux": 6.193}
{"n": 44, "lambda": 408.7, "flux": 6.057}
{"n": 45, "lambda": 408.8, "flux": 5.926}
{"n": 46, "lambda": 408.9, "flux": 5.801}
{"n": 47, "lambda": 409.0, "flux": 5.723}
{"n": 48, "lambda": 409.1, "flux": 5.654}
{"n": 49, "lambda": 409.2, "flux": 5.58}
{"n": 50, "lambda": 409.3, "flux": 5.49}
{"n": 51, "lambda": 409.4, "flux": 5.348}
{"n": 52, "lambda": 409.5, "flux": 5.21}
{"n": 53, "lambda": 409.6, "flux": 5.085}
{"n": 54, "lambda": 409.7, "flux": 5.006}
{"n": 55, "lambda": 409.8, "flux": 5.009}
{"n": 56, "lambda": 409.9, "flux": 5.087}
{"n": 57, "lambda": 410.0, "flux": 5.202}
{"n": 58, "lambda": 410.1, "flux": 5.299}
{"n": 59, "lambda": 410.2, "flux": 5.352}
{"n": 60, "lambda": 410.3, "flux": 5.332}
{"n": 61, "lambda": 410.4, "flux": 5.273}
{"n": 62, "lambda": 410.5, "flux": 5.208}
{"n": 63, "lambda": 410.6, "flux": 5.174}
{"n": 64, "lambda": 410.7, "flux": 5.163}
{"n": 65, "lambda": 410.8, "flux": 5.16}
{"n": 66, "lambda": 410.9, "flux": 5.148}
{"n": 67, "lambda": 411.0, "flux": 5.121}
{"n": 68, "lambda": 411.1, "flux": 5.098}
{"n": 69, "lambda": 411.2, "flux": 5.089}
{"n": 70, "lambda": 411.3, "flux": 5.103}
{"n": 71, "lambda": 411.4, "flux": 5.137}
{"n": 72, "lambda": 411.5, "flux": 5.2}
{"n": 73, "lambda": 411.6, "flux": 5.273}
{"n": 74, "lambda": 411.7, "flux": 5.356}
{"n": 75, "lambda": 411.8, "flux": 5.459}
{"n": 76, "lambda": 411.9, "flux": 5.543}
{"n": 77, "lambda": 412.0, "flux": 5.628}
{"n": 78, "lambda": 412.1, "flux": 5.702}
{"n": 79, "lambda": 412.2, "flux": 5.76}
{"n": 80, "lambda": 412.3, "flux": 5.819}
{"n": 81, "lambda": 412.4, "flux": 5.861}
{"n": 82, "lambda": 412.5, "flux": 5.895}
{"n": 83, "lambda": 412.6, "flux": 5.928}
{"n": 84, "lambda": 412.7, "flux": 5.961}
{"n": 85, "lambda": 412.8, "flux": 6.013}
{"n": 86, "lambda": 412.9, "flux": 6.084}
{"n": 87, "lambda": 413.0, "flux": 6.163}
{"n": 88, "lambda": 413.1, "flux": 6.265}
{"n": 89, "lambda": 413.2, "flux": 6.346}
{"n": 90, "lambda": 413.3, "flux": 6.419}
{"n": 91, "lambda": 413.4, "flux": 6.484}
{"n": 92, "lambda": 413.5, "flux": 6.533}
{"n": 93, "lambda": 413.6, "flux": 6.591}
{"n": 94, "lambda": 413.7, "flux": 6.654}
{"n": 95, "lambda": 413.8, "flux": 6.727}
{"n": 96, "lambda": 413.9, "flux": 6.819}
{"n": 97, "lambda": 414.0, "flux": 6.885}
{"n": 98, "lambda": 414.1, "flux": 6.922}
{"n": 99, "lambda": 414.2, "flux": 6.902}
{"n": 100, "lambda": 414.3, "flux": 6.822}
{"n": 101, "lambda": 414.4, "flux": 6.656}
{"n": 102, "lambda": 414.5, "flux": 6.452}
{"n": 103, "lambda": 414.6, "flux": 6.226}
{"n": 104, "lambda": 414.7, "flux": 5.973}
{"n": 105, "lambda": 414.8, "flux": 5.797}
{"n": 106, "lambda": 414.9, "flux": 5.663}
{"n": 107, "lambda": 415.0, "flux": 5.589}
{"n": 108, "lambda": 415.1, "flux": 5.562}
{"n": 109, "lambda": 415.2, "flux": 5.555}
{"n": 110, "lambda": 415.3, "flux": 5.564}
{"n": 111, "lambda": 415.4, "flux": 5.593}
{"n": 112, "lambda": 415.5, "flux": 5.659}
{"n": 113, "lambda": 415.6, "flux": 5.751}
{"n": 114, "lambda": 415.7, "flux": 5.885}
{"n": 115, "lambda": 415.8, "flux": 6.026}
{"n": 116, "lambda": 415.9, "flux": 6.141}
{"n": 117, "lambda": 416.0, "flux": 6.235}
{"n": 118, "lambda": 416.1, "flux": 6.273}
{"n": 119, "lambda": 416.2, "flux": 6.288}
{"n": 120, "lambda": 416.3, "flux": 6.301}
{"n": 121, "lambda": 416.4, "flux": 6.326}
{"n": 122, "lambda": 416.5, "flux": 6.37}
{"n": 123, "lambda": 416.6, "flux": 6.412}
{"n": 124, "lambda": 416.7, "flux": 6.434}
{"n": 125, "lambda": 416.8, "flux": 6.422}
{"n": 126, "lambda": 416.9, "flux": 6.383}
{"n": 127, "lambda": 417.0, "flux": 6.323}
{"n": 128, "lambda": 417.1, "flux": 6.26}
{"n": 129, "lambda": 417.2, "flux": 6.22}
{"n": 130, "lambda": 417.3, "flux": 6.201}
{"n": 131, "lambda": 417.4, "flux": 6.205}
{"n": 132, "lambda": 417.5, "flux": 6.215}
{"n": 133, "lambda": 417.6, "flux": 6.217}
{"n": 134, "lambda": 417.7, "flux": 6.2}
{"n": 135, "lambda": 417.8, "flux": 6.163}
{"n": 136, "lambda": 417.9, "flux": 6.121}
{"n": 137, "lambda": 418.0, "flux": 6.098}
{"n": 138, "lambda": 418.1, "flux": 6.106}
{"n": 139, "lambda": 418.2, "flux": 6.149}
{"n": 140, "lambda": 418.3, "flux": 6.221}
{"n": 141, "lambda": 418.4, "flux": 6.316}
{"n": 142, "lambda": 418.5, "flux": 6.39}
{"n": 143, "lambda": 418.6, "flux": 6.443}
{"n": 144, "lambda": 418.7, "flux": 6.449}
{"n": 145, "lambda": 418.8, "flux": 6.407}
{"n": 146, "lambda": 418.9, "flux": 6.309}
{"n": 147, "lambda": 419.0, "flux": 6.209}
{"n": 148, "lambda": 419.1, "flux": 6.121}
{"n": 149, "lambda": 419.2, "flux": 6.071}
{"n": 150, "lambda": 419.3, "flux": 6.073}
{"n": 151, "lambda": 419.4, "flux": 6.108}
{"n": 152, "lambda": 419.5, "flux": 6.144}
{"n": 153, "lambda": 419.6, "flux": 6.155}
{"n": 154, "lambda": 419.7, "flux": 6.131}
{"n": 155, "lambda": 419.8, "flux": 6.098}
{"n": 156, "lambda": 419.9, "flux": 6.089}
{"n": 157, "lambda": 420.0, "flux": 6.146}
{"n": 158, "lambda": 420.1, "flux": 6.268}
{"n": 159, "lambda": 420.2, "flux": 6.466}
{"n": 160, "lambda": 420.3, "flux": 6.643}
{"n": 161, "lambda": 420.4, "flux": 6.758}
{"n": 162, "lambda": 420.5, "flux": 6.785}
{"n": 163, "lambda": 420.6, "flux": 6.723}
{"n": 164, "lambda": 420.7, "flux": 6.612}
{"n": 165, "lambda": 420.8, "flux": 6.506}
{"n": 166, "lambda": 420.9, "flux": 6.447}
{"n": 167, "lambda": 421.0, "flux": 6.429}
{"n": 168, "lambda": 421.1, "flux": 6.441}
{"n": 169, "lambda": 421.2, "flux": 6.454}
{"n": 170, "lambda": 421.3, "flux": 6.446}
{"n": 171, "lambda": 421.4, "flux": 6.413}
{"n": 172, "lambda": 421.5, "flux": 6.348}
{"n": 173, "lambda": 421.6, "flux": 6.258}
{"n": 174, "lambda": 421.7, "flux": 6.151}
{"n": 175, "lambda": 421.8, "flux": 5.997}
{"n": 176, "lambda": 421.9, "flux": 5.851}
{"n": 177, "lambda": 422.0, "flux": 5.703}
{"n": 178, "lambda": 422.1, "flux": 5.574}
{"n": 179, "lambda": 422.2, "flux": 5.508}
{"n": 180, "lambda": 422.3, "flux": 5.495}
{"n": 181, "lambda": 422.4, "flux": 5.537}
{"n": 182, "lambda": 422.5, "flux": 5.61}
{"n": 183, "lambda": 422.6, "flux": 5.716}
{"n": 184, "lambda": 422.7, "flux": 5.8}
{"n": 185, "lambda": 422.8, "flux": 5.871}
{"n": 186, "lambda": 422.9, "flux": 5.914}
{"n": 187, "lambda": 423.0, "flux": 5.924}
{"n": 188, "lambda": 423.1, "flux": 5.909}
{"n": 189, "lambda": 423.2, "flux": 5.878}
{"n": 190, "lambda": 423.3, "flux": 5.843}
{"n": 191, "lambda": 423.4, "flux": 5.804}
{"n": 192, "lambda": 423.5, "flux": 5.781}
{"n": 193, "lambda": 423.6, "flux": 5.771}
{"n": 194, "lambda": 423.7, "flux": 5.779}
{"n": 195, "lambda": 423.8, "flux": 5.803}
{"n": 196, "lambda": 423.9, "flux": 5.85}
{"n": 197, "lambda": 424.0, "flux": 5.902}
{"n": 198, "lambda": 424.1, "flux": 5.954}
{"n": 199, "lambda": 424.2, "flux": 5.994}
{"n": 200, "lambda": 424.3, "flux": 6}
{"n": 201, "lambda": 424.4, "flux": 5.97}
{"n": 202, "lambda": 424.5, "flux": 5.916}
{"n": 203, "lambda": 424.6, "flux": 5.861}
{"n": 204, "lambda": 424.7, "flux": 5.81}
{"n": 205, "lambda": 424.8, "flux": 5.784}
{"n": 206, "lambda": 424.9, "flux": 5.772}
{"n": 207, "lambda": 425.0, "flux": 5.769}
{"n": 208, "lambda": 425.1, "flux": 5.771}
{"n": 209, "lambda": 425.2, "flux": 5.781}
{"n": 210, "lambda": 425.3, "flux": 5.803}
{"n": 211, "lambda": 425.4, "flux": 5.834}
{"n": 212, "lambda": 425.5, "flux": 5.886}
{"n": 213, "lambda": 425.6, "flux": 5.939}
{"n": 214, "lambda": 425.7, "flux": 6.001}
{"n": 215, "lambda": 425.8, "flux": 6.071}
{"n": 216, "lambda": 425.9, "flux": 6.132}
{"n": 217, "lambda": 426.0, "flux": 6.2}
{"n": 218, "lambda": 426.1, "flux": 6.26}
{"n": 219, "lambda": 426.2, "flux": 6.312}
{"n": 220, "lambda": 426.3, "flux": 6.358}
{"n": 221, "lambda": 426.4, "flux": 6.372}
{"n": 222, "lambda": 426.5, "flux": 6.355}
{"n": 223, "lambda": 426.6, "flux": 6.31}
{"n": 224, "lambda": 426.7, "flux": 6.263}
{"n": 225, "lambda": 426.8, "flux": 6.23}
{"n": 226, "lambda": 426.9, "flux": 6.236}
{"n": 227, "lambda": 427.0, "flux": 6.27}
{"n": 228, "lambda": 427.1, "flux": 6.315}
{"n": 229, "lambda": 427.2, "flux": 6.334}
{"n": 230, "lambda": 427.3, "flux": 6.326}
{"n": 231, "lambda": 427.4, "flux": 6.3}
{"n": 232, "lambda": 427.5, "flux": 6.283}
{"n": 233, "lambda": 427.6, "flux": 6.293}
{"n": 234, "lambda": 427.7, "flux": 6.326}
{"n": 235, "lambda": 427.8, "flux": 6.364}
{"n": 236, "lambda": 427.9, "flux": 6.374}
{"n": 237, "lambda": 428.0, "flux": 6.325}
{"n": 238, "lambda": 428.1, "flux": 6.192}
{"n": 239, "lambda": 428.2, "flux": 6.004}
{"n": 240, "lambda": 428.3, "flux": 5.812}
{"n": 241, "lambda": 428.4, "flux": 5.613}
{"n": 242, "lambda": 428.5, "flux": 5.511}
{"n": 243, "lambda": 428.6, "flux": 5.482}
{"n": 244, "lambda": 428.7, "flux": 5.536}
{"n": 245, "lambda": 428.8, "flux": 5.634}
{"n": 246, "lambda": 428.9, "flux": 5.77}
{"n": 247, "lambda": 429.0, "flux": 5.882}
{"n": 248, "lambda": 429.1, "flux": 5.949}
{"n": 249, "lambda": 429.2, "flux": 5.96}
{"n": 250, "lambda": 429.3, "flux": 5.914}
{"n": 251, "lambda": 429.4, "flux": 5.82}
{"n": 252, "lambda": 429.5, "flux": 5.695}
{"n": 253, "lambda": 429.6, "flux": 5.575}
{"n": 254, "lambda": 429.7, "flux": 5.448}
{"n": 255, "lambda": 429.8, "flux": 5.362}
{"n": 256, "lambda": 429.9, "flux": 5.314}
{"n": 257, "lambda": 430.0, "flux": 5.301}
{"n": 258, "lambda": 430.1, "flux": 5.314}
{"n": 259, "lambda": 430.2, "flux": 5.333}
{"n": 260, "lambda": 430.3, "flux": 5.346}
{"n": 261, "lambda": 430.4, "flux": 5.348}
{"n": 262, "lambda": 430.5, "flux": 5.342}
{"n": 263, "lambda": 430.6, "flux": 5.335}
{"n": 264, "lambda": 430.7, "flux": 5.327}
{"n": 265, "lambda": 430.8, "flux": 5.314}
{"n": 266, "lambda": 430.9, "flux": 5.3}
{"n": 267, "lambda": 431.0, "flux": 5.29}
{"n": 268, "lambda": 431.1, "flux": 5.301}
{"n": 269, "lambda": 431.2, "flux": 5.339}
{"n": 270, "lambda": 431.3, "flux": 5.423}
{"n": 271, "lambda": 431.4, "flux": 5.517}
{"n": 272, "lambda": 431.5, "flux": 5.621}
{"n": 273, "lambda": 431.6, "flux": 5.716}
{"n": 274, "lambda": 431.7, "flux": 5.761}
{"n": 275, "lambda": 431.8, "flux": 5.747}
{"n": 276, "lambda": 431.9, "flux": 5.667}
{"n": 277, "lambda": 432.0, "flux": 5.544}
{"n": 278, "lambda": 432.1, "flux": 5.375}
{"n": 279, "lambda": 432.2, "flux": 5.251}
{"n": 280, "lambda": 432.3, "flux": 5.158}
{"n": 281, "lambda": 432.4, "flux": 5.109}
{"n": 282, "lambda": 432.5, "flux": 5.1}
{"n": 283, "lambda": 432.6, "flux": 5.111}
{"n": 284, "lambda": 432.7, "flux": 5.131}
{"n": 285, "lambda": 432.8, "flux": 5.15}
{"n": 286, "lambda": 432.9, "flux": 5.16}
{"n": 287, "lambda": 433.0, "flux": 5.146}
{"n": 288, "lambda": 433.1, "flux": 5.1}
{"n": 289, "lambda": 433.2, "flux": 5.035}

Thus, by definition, -0.11 mag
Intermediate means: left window 5.46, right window 6.01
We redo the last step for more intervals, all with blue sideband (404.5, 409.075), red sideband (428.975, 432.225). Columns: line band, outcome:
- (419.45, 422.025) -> -0.053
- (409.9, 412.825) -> 0.203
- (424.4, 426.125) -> -0.023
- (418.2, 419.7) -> -0.020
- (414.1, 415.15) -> 0.027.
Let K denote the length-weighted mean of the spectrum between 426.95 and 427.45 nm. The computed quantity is 6.31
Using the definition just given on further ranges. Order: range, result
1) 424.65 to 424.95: 5.79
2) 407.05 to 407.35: 6.76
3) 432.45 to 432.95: 5.13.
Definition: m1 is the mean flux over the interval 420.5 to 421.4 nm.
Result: 6.52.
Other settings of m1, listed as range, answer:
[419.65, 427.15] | 6.07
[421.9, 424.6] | 5.8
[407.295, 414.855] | 5.92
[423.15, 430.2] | 5.94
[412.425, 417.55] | 6.22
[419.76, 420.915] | 6.47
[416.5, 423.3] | 6.18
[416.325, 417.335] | 6.34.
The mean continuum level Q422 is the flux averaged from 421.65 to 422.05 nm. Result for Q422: 5.93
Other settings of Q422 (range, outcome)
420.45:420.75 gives 6.71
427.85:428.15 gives 6.3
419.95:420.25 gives 6.29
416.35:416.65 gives 6.37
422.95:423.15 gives 5.92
